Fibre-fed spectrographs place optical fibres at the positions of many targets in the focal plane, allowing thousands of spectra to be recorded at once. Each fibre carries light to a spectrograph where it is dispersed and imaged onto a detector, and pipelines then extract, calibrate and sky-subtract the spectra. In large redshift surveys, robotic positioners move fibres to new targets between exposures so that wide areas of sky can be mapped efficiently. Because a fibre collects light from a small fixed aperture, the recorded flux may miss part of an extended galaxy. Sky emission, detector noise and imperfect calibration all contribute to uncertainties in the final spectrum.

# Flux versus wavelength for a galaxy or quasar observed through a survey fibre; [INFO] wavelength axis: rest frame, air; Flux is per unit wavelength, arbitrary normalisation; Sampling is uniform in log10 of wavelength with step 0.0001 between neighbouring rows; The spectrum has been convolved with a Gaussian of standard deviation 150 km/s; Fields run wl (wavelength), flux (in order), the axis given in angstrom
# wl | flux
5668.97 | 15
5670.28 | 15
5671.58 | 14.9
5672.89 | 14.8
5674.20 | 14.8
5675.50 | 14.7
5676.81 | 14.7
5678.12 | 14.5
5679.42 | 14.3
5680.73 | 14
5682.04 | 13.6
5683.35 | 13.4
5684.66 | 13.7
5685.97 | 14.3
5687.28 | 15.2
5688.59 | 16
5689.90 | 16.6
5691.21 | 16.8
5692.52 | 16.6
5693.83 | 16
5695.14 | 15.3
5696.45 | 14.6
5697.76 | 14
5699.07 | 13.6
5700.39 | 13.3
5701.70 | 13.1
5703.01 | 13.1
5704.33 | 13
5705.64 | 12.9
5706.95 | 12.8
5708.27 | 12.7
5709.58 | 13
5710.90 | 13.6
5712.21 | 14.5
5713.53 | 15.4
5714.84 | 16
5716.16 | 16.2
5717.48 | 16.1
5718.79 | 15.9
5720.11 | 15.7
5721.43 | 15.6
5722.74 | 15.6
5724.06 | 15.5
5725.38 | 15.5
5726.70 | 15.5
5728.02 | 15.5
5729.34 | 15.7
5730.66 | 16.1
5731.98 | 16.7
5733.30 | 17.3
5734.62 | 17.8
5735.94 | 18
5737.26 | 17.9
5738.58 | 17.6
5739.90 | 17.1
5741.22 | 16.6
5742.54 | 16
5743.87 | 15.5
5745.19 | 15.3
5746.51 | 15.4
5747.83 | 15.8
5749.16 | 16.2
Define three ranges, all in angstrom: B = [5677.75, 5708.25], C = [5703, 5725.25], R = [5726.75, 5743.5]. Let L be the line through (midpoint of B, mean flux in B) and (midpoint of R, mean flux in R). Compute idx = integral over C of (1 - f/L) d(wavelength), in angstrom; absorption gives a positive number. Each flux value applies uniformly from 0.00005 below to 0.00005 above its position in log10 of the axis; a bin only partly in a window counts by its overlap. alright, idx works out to 1.4 angstrom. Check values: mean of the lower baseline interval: 14.3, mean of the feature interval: 14.6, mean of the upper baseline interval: 16.8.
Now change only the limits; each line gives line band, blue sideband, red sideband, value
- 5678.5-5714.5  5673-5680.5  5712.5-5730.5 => 1.84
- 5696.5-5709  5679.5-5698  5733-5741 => 1.99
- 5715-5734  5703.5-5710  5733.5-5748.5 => -1.42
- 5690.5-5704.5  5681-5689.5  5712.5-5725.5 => 0.30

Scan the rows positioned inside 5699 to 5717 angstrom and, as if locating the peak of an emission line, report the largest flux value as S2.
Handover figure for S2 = 16.2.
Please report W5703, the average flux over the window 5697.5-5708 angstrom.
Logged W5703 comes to 13.2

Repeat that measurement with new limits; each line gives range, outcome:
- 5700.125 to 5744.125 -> 15.4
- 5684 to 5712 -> 14.3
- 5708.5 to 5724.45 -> 15.2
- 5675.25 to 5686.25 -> 14.1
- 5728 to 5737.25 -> 16.9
